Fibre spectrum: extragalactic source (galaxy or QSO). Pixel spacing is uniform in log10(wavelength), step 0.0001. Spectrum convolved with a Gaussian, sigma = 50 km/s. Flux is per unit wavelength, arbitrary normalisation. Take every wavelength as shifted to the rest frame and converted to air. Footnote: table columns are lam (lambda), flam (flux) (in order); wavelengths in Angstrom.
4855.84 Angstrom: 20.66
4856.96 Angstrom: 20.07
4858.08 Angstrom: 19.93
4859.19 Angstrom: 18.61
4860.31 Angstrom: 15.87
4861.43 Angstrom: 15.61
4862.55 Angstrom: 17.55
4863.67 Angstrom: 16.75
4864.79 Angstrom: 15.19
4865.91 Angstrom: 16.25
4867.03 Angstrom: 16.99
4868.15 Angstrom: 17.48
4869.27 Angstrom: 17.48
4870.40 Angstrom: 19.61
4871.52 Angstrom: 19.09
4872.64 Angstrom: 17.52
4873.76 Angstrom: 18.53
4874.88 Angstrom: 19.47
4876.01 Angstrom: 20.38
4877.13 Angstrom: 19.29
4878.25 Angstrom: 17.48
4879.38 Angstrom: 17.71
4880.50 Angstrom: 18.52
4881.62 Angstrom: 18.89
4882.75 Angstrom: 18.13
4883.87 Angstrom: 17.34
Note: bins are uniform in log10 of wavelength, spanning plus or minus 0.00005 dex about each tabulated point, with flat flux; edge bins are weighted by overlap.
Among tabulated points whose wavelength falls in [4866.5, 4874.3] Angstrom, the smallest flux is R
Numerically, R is 16.99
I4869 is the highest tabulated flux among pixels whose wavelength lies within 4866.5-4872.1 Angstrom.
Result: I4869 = 19.61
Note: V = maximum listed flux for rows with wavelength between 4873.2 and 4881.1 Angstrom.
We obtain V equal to 20.38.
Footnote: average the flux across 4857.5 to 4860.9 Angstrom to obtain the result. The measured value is 18.2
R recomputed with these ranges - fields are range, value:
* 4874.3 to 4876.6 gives 19.47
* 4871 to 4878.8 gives 17.48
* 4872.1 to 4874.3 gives 17.52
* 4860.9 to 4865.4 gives 15.19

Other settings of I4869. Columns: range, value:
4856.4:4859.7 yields 20.07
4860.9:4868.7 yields 17.55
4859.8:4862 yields 15.87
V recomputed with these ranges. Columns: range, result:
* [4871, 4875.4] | 19.47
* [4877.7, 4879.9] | 17.71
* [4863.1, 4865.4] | 16.75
